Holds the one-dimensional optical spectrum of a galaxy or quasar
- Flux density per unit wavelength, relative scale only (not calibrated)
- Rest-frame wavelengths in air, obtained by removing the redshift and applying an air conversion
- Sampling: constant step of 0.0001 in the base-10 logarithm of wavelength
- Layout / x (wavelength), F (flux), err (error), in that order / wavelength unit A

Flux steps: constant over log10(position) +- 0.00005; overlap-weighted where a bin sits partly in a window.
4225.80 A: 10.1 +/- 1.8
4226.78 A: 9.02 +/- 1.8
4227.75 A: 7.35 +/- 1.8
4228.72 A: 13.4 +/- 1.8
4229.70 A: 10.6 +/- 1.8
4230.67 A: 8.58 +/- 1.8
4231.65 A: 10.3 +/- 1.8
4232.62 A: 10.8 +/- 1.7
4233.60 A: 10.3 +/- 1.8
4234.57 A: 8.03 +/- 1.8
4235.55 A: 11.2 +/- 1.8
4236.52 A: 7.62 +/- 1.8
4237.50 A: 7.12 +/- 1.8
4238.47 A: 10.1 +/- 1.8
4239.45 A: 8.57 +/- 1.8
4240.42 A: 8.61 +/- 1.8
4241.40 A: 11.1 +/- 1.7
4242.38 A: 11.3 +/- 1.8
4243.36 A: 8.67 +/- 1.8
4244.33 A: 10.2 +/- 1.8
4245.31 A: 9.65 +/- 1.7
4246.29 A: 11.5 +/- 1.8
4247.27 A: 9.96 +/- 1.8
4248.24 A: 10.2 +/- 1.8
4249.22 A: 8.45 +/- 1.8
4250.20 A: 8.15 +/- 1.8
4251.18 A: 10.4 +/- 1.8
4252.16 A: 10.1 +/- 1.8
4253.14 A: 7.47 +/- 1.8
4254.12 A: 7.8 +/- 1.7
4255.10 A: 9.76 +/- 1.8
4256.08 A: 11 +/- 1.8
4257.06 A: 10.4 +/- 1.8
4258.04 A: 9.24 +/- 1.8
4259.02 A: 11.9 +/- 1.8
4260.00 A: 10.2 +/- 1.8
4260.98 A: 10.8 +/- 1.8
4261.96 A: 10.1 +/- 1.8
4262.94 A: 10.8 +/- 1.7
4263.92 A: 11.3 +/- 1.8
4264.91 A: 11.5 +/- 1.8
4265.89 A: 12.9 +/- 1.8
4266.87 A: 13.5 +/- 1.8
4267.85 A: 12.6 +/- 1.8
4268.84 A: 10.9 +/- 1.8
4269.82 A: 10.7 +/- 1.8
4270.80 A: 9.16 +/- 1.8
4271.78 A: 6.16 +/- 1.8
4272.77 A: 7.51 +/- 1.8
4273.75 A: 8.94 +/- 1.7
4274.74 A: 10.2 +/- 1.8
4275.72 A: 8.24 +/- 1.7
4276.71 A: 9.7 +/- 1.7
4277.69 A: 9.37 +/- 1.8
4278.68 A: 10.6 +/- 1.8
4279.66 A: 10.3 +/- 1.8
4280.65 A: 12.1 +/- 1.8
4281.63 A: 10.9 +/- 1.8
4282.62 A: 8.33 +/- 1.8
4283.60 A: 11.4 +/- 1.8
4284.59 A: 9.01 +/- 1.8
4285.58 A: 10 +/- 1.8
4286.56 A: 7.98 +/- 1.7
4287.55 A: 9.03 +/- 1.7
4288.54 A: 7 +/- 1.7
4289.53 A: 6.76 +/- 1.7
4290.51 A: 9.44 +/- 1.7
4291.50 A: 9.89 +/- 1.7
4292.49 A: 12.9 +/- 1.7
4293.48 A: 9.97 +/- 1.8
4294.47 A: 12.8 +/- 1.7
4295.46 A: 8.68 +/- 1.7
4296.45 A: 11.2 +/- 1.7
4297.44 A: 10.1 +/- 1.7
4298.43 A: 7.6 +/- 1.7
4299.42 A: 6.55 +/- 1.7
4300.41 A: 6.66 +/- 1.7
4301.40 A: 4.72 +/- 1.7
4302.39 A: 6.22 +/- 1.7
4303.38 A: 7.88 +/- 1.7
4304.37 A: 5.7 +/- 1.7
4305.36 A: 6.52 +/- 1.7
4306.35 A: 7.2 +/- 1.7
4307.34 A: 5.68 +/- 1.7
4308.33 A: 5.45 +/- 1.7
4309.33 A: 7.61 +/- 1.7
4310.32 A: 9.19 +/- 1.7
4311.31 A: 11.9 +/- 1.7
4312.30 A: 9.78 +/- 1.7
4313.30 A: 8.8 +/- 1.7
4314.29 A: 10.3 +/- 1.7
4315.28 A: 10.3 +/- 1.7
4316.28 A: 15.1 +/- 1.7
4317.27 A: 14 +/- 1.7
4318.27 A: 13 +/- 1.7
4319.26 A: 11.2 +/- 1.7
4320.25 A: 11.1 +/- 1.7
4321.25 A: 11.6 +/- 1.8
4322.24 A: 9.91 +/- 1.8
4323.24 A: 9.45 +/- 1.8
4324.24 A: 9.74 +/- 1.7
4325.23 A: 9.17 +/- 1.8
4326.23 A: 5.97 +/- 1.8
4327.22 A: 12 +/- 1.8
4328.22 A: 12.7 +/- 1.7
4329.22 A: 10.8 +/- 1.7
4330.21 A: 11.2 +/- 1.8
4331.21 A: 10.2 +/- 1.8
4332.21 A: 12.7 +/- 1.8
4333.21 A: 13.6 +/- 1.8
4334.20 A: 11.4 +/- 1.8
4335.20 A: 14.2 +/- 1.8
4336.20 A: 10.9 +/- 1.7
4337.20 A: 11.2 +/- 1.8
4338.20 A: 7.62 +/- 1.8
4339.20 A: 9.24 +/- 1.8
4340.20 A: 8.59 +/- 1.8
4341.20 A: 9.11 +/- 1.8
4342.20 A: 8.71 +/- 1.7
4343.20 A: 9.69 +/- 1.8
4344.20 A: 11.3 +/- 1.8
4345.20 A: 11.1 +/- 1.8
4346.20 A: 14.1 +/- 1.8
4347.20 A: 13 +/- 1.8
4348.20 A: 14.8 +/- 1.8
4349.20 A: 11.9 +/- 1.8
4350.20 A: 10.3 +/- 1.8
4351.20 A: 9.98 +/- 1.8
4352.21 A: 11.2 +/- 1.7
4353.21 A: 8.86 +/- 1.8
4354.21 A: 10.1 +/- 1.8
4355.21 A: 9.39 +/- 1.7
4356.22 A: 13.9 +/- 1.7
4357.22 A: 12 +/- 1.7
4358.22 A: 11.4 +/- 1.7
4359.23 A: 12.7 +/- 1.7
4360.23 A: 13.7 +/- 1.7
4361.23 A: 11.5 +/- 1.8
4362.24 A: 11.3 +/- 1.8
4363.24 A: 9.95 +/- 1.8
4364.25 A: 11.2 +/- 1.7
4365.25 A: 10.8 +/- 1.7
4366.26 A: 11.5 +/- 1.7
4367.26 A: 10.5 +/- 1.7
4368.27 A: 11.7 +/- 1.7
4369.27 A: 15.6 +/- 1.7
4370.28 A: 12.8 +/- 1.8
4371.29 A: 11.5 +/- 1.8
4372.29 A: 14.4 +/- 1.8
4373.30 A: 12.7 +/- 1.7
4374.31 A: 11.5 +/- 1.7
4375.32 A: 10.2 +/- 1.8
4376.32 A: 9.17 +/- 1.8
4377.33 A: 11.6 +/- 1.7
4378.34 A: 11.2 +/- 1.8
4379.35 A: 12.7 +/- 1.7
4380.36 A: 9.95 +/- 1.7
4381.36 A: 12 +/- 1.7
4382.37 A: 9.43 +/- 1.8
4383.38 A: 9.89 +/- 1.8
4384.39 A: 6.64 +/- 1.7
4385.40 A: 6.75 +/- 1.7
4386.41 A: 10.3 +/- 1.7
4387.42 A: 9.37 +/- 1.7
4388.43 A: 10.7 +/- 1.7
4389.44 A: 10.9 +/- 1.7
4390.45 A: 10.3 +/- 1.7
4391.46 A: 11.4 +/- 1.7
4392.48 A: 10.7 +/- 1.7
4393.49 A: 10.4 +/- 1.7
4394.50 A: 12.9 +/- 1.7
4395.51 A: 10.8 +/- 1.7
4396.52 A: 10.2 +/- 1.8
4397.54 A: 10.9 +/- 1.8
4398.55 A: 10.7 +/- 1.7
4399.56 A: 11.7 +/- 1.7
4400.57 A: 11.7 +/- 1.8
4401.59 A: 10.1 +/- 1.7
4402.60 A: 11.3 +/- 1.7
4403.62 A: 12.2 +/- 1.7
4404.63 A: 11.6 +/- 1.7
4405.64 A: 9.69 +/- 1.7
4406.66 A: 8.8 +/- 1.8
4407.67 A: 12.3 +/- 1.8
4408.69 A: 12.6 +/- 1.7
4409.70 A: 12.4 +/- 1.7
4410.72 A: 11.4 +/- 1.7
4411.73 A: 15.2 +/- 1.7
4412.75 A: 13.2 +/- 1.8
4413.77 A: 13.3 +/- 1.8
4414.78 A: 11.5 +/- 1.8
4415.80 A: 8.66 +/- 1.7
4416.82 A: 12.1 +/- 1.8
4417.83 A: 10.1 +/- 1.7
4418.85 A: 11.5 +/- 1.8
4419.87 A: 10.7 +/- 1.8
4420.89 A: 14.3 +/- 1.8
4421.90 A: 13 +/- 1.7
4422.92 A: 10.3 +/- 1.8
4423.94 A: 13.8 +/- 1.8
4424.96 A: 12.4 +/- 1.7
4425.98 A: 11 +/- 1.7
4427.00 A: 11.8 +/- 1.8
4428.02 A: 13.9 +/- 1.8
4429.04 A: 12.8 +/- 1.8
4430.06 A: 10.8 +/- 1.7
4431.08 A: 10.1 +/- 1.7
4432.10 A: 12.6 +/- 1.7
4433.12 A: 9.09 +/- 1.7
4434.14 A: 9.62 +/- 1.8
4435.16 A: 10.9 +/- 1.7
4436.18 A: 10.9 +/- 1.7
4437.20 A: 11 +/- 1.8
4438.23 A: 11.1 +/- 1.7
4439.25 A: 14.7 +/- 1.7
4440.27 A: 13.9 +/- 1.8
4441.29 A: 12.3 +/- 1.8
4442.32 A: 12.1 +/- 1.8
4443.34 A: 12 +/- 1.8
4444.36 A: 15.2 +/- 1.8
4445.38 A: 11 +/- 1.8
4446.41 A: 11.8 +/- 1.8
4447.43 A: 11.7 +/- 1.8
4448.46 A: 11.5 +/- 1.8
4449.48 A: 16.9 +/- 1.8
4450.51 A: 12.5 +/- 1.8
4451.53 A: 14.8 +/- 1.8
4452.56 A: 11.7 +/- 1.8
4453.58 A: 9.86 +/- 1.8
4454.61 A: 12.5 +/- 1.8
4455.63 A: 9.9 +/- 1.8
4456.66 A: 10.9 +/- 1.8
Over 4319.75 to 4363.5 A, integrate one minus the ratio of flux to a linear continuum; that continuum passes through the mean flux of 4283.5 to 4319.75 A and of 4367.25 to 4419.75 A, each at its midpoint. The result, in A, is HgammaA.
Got -4.3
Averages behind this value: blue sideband 9.1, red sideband 11.2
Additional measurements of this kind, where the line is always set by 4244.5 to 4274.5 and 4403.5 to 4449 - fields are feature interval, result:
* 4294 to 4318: 4.1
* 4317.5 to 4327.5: 0.4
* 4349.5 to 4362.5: -0.2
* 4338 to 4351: 0.3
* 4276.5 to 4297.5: 1.0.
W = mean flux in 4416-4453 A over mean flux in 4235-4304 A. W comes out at 1.26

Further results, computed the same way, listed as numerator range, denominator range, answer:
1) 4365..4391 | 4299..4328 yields 1.20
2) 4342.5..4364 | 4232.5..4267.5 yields 1.15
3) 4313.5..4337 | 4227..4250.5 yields 1.17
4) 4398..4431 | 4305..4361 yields 1.10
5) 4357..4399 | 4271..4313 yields 1.27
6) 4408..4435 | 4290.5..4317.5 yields 1.32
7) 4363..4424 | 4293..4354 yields 1.12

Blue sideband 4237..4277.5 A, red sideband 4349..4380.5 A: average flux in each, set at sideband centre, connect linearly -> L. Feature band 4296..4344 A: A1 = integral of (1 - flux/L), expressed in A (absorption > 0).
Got 5.2 A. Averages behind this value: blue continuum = 9.92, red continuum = 11.5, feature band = 9.67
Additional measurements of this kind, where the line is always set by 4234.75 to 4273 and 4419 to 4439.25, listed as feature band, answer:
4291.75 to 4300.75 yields 0.61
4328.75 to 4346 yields 0.05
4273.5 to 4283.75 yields 0.22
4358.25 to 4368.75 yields -0.43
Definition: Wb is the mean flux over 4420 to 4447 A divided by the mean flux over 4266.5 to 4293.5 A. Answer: 1.24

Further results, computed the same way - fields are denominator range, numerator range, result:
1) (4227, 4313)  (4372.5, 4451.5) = 1.22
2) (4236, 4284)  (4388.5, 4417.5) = 1.14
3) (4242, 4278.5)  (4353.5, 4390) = 1.11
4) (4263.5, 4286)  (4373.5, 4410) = 1.05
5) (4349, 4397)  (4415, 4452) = 1.09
